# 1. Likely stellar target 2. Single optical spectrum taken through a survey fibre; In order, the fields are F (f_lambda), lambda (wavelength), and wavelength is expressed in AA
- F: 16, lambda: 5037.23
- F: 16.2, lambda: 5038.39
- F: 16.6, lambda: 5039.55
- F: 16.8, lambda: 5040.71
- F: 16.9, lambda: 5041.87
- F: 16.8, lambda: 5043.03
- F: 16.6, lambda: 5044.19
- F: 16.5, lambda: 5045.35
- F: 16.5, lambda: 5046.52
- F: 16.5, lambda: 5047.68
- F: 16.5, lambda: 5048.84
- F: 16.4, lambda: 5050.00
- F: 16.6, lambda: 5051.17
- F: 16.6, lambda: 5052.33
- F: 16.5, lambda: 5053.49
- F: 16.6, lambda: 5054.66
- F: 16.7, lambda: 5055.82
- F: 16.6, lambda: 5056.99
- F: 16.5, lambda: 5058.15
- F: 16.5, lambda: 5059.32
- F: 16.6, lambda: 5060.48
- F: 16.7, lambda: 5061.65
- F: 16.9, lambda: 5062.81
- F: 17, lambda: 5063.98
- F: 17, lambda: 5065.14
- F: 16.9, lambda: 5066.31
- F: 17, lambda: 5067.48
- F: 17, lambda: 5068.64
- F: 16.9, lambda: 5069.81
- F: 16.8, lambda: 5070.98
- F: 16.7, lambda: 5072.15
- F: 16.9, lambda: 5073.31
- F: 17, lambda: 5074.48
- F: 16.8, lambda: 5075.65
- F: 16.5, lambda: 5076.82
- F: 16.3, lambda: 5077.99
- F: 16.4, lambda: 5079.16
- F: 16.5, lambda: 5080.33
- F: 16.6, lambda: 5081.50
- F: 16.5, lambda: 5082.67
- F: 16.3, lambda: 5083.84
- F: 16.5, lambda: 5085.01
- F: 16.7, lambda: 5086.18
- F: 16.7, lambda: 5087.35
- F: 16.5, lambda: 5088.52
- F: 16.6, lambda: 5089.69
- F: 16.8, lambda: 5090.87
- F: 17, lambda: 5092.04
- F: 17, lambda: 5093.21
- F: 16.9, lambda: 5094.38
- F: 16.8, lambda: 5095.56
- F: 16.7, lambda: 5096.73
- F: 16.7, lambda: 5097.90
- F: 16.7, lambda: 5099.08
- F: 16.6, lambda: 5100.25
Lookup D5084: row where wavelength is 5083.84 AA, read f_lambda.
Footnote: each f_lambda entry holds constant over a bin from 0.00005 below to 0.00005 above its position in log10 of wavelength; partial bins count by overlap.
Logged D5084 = 16.3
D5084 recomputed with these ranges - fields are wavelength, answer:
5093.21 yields 17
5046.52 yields 16.5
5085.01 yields 16.5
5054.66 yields 16.6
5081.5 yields 16.6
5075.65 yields 16.8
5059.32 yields 16.5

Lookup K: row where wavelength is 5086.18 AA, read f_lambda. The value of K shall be 16.7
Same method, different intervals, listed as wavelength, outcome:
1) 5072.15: 16.7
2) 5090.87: 16.8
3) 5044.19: 16.6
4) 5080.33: 16.5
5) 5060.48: 16.6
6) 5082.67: 16.5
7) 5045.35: 16.5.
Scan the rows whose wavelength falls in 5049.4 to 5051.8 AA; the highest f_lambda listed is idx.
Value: 16.6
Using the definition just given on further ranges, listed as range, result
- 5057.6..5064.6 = 17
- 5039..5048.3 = 16.9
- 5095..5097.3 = 16.8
